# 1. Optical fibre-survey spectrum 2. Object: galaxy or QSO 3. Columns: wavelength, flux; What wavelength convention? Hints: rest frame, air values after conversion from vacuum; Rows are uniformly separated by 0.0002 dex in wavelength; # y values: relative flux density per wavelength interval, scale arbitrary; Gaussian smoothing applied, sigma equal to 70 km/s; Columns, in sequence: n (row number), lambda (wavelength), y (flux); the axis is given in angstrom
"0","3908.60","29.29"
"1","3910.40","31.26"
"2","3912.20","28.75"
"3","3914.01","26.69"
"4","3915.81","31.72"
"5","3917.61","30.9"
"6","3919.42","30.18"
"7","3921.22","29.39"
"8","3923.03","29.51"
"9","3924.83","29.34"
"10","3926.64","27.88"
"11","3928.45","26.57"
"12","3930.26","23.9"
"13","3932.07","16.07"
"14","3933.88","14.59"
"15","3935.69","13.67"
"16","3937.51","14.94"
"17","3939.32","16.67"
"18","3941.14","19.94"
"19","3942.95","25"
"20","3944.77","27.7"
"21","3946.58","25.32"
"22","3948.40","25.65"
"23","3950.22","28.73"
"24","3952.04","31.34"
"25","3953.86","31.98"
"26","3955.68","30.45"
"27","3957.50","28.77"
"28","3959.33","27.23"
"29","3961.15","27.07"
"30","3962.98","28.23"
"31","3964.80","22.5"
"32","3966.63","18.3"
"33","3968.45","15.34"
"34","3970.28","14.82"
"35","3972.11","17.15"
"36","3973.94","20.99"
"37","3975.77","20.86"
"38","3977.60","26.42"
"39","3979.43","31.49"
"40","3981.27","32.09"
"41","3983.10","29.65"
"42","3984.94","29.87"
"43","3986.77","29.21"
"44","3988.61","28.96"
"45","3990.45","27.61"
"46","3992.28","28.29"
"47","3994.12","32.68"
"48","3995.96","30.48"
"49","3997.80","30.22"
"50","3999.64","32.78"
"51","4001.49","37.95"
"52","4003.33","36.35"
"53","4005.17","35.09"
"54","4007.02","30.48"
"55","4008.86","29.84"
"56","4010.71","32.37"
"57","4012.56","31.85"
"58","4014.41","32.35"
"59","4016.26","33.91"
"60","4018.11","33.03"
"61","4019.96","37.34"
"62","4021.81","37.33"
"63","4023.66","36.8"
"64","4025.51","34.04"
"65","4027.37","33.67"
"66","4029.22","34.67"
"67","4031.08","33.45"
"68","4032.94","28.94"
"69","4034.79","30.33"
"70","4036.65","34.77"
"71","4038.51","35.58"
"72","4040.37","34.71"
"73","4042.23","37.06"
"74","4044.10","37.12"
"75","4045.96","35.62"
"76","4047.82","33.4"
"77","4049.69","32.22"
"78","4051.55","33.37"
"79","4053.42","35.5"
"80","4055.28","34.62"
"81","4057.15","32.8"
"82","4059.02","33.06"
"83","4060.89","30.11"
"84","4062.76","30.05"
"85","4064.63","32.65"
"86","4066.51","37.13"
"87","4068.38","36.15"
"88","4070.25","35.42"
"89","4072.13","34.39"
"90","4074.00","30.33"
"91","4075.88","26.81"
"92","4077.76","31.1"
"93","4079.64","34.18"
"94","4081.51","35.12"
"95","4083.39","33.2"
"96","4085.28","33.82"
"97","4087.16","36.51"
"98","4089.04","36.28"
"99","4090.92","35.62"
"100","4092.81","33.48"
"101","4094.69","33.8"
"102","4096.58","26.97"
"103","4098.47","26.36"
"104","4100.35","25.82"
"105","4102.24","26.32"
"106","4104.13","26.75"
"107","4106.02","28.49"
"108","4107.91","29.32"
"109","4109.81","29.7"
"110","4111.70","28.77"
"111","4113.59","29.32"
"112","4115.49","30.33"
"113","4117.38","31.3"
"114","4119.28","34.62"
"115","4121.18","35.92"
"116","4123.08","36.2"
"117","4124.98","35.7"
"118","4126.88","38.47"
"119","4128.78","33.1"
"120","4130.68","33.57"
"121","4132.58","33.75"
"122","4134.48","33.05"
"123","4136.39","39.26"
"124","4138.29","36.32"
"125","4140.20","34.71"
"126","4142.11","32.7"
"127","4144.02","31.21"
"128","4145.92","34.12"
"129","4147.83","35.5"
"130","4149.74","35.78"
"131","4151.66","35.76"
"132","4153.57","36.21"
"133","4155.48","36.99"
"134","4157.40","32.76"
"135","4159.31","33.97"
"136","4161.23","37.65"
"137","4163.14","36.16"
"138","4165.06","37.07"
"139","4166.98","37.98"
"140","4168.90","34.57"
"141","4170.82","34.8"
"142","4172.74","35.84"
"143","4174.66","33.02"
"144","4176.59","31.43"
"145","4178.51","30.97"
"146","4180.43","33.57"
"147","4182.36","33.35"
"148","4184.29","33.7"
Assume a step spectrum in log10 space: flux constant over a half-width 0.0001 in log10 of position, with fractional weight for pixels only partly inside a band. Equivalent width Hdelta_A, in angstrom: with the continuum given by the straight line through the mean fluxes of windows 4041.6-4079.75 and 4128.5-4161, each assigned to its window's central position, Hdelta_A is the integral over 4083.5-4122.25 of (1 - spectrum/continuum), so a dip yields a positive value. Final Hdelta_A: 3.5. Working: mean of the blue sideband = 33.4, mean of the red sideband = 34.7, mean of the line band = 31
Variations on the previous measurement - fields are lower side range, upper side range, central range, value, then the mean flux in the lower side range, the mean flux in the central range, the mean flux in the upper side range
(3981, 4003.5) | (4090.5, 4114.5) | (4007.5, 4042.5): -3.7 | 31.1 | 33.7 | 29.1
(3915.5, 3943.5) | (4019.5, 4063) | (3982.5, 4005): -1.3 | 23.6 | 31.3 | 34.1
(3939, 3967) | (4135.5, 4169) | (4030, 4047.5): -2.3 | 26.3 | 34.2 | 35.5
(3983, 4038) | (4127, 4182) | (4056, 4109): 2.8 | 32.5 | 31.9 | 34.8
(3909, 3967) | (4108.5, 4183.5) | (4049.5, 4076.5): -2.0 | 25.7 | 33.1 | 34.2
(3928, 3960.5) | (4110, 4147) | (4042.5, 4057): -2.5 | 23.8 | 34.6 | 33.7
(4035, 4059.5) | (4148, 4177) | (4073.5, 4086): 1.0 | 34.5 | 32.1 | 35.4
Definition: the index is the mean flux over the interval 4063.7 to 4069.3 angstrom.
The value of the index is 35.3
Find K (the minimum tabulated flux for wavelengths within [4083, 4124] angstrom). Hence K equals 25.82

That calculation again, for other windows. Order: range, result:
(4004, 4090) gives 26.81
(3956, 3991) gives 14.82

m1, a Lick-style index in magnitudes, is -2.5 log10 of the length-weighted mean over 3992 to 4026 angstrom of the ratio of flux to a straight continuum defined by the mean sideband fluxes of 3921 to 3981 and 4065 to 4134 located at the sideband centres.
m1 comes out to -0.22 mag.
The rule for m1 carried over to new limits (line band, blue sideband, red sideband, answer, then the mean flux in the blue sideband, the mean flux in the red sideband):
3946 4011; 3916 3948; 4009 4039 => 0.03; 23.8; 33.6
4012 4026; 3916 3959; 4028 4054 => -0.08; 25.3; 34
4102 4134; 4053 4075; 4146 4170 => 0.09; 33.5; 35.8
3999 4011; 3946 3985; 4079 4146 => -0.22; 25.6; 32.6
